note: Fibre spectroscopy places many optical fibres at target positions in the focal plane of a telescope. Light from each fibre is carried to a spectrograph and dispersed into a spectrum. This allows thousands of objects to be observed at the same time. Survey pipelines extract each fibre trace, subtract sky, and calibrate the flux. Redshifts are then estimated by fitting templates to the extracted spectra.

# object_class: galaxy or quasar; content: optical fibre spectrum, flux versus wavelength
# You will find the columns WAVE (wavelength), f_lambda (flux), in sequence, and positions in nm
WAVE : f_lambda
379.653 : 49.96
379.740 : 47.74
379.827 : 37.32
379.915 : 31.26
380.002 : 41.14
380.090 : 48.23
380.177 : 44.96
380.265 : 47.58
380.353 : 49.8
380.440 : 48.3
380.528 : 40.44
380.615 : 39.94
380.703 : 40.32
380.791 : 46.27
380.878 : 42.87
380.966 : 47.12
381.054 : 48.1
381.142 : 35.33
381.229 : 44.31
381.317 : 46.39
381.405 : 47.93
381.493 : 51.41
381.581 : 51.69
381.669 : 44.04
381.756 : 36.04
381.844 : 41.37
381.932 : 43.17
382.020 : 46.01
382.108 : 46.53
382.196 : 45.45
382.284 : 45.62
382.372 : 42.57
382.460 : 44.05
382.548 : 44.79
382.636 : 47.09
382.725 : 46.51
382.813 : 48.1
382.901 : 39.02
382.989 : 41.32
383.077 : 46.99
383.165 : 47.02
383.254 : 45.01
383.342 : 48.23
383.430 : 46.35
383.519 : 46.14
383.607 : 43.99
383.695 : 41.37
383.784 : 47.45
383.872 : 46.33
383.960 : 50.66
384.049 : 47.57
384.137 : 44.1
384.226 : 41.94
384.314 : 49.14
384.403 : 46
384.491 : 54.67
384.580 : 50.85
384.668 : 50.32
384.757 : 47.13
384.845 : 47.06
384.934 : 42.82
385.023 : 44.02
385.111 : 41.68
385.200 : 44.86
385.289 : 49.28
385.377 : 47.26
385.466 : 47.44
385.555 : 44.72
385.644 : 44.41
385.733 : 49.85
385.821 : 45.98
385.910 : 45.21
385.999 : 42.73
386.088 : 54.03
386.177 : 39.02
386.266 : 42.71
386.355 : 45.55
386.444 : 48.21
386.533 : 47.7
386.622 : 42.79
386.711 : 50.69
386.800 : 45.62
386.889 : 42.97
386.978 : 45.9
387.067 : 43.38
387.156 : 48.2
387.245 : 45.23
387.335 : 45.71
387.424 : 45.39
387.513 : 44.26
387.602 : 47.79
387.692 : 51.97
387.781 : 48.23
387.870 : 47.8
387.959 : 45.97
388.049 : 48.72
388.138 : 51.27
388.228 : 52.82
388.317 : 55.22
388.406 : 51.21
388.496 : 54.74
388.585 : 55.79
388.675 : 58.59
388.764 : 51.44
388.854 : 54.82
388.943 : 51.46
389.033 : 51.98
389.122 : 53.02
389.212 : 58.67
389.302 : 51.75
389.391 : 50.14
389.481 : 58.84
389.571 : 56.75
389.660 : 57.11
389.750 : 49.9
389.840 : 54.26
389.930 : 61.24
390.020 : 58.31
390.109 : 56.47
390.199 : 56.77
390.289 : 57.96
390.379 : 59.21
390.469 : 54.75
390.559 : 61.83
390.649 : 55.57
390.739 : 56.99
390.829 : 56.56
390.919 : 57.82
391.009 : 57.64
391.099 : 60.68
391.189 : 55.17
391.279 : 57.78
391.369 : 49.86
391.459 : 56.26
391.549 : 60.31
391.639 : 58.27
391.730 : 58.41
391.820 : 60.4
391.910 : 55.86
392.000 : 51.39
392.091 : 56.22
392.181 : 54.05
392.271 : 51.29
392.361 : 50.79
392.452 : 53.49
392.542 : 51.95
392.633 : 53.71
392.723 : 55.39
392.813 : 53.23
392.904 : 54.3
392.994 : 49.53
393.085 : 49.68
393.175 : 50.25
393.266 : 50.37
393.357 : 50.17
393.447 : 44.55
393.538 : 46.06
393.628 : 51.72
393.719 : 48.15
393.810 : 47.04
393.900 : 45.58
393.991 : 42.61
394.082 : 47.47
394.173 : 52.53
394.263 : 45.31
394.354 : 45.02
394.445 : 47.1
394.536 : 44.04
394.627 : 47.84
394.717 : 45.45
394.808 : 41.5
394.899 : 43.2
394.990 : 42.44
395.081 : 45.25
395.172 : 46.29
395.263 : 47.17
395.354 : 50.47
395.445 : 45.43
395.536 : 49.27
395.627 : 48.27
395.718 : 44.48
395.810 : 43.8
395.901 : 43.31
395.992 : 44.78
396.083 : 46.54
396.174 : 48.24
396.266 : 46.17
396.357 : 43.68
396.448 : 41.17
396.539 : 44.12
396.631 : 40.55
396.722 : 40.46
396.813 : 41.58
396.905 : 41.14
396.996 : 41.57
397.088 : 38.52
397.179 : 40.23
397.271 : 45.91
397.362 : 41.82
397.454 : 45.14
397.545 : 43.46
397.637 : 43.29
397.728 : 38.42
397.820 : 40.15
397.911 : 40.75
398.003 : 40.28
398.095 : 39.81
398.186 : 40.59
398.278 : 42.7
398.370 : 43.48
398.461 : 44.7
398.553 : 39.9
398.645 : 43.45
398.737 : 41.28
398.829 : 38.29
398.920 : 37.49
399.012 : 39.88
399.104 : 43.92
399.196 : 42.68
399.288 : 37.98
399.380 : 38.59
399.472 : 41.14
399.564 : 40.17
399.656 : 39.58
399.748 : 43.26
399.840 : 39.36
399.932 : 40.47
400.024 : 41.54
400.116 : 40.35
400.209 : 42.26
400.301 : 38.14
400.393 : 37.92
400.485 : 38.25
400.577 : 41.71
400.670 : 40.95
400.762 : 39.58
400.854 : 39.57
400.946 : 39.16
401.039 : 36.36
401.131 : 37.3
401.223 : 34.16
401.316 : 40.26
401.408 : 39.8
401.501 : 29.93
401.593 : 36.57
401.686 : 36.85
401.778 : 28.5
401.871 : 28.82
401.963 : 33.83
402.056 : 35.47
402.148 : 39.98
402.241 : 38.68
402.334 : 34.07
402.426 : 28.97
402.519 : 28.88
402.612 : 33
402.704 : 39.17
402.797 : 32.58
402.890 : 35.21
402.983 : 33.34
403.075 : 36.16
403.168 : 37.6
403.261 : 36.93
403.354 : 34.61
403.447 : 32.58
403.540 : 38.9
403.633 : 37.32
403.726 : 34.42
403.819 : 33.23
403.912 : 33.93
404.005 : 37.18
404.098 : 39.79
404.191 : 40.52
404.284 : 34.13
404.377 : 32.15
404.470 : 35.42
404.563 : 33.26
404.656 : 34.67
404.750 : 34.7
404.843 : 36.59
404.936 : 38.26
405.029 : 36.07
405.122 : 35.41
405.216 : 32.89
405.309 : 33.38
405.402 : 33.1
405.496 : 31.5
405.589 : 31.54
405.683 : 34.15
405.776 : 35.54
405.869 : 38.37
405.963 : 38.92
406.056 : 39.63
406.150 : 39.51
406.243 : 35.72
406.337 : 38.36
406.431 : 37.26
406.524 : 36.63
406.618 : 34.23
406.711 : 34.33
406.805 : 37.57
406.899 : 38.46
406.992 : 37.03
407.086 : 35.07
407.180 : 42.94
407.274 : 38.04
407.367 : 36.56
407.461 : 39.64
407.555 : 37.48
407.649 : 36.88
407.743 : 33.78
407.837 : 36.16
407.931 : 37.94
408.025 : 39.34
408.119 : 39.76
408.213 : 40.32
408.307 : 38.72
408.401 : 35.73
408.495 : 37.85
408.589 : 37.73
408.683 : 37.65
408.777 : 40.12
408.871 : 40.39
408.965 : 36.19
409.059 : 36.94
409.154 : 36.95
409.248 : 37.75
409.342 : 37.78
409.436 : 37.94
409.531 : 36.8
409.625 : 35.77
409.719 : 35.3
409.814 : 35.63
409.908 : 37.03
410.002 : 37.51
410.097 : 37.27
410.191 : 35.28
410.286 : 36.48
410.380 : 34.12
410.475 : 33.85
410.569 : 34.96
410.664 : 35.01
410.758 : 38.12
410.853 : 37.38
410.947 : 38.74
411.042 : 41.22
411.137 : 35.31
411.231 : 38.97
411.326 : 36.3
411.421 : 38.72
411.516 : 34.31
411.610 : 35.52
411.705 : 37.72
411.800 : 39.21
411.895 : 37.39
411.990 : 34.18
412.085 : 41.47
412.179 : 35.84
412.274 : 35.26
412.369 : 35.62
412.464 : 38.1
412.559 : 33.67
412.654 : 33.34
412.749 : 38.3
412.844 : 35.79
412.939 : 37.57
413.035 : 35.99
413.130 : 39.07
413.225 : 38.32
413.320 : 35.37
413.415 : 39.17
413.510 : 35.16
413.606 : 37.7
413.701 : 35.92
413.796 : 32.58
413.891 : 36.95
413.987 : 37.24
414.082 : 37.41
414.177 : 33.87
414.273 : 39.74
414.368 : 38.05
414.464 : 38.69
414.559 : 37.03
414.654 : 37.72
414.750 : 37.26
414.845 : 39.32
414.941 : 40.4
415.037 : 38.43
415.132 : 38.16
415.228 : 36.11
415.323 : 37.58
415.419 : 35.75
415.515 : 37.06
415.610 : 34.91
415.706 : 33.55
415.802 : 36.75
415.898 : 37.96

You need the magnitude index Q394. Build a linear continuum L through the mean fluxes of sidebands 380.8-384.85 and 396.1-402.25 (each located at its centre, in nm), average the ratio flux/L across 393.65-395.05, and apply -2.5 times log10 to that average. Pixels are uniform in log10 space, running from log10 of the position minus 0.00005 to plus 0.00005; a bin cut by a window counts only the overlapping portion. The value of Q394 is -0.10 mag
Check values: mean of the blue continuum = 45.8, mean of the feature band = 45.8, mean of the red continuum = 40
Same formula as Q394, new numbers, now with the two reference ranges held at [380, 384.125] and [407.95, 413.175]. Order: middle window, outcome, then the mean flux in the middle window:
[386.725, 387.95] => -0.068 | 46.5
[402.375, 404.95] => 0.116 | 35.1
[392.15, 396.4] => -0.149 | 47.8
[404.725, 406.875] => 0.075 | 35.9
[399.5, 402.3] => 0.052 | 38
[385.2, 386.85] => -0.053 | 46.2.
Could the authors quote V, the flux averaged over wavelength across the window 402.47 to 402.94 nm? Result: 33.7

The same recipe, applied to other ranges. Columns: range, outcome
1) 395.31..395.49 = 47.9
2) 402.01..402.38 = 37.1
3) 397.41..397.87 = 42.1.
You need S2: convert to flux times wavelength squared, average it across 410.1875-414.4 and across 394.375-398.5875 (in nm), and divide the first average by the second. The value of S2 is 0.9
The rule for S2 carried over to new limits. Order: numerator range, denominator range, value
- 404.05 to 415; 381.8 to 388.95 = 0.89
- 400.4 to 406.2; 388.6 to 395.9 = 0.73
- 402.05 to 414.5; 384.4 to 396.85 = 0.80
